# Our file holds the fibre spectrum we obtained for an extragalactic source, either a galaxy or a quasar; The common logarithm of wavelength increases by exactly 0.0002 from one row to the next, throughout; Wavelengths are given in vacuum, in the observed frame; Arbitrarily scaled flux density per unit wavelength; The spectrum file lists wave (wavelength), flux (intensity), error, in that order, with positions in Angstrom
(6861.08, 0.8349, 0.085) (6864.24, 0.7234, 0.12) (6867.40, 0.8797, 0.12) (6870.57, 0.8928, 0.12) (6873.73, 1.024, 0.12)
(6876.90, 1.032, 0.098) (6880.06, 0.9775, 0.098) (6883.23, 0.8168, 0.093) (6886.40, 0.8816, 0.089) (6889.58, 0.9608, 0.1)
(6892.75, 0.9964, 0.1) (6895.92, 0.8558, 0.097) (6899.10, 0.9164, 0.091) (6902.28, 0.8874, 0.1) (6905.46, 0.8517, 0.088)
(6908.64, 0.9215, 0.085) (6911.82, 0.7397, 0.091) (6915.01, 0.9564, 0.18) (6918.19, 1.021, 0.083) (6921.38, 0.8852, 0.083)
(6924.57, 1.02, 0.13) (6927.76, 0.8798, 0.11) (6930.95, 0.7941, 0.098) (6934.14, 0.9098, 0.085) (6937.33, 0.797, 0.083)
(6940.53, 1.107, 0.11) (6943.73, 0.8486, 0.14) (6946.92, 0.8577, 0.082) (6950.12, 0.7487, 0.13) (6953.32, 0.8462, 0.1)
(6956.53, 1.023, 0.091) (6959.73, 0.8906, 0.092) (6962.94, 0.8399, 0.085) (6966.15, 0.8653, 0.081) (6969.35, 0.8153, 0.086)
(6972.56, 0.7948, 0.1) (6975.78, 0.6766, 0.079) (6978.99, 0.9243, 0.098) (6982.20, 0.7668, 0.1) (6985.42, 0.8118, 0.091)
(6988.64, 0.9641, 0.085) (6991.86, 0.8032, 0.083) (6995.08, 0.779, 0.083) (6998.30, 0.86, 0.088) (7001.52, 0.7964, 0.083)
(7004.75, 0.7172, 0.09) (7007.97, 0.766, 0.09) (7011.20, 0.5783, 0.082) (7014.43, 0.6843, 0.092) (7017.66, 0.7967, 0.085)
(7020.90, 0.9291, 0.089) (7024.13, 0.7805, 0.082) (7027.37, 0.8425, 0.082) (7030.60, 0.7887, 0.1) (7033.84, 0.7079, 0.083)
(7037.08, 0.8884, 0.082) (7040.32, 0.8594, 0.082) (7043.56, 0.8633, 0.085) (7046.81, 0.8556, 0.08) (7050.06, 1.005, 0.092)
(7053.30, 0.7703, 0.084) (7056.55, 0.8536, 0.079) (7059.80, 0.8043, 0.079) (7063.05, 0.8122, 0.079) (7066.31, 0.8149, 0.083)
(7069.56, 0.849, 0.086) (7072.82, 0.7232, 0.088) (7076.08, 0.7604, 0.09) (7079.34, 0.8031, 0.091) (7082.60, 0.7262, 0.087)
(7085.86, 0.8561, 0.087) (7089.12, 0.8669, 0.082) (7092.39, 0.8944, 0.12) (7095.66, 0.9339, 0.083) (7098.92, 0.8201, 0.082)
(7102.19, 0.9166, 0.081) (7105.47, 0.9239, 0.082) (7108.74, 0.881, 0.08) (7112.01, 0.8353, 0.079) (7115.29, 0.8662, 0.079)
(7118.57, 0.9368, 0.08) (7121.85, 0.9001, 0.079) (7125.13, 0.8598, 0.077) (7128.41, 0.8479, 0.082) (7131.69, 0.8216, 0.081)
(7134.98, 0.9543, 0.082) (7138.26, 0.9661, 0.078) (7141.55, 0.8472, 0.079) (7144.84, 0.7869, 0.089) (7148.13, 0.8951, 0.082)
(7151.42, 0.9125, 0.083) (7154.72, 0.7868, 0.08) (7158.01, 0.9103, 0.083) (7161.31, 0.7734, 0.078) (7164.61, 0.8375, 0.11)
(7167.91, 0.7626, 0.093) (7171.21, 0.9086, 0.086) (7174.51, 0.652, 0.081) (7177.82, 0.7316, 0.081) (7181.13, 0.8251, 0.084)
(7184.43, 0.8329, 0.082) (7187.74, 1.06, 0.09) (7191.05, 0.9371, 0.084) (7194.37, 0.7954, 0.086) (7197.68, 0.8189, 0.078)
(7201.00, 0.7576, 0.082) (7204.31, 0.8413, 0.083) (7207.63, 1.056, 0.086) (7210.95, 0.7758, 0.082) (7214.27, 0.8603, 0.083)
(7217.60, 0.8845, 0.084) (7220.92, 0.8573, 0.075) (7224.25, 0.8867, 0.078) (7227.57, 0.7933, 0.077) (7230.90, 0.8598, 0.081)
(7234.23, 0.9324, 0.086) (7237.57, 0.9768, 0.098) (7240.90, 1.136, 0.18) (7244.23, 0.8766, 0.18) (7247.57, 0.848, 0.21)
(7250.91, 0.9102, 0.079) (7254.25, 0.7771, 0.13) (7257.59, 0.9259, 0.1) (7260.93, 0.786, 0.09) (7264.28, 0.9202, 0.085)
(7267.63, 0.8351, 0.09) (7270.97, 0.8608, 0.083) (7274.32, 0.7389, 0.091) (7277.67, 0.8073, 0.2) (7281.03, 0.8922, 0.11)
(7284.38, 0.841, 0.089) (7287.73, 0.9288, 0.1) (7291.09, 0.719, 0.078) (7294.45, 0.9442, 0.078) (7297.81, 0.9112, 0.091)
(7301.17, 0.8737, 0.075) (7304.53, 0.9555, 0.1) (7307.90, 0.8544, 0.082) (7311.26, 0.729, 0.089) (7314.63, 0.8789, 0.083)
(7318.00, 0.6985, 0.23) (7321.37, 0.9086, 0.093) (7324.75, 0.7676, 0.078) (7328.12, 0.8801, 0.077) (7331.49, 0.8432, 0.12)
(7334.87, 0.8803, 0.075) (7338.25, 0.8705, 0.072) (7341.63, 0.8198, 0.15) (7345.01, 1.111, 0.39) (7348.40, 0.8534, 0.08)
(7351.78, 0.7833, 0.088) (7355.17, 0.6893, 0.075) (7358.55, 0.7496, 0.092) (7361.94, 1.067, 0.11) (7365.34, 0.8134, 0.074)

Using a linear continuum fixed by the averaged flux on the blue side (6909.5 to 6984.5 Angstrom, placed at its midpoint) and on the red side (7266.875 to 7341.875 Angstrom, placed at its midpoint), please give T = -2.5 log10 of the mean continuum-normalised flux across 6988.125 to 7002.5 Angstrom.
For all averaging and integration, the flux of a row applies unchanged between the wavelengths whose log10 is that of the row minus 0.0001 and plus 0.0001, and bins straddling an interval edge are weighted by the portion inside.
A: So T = 0.04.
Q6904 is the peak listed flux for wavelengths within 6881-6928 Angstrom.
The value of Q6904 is 1.021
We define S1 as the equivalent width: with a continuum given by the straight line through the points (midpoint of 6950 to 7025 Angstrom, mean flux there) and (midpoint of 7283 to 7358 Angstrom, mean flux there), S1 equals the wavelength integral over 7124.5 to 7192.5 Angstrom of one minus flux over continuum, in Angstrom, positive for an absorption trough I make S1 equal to -1.7 Angstrom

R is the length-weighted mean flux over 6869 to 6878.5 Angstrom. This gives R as 0.984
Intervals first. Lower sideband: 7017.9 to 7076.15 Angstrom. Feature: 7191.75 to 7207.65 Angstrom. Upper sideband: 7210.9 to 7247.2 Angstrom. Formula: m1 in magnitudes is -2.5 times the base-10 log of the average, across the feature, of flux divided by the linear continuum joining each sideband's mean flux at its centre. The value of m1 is 0.06 mag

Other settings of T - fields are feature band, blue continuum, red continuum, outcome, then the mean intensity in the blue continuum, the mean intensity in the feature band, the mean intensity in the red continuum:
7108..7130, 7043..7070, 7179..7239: -0.02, 0.847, 0.875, 0.874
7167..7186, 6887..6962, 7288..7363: 0.11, 0.9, 0.786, 0.854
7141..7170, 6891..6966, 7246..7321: 0.04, 0.895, 0.835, 0.848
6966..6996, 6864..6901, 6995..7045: 0.01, 0.92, 0.819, 0.79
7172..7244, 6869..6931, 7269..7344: -0.01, 0.919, 0.871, 0.848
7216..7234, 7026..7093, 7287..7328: -0.03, 0.825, 0.863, 0.847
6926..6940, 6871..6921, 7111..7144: 0.06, 0.921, 0.867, 0.882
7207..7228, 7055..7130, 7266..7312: -0.02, 0.847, 0.869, 0.852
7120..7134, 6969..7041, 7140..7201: -0.05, 0.796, 0.863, 0.835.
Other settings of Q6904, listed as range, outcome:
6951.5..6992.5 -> 1.023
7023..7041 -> 0.8884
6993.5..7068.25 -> 1.005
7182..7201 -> 1.06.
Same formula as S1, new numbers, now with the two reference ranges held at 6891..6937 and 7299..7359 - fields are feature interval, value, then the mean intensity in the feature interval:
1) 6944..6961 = 0.5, 0.871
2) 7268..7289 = 0.2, 0.843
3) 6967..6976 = 1.1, 0.784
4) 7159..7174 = 0.9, 0.812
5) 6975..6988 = 1.1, 0.815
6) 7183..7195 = -0.8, 0.917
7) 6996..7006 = 1.1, 0.793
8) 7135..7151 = -0.3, 0.885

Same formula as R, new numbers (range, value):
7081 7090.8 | 0.817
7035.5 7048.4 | 0.867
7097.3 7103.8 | 0.868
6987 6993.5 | 0.882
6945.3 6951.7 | 0.805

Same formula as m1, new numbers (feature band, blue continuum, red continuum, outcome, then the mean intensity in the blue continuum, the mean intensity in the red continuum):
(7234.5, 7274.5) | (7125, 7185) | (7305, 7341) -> -0.068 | 0.837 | 0.835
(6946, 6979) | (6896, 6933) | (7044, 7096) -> 0.046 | 0.896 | 0.831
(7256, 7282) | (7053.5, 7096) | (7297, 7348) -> 0.013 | 0.818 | 0.864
